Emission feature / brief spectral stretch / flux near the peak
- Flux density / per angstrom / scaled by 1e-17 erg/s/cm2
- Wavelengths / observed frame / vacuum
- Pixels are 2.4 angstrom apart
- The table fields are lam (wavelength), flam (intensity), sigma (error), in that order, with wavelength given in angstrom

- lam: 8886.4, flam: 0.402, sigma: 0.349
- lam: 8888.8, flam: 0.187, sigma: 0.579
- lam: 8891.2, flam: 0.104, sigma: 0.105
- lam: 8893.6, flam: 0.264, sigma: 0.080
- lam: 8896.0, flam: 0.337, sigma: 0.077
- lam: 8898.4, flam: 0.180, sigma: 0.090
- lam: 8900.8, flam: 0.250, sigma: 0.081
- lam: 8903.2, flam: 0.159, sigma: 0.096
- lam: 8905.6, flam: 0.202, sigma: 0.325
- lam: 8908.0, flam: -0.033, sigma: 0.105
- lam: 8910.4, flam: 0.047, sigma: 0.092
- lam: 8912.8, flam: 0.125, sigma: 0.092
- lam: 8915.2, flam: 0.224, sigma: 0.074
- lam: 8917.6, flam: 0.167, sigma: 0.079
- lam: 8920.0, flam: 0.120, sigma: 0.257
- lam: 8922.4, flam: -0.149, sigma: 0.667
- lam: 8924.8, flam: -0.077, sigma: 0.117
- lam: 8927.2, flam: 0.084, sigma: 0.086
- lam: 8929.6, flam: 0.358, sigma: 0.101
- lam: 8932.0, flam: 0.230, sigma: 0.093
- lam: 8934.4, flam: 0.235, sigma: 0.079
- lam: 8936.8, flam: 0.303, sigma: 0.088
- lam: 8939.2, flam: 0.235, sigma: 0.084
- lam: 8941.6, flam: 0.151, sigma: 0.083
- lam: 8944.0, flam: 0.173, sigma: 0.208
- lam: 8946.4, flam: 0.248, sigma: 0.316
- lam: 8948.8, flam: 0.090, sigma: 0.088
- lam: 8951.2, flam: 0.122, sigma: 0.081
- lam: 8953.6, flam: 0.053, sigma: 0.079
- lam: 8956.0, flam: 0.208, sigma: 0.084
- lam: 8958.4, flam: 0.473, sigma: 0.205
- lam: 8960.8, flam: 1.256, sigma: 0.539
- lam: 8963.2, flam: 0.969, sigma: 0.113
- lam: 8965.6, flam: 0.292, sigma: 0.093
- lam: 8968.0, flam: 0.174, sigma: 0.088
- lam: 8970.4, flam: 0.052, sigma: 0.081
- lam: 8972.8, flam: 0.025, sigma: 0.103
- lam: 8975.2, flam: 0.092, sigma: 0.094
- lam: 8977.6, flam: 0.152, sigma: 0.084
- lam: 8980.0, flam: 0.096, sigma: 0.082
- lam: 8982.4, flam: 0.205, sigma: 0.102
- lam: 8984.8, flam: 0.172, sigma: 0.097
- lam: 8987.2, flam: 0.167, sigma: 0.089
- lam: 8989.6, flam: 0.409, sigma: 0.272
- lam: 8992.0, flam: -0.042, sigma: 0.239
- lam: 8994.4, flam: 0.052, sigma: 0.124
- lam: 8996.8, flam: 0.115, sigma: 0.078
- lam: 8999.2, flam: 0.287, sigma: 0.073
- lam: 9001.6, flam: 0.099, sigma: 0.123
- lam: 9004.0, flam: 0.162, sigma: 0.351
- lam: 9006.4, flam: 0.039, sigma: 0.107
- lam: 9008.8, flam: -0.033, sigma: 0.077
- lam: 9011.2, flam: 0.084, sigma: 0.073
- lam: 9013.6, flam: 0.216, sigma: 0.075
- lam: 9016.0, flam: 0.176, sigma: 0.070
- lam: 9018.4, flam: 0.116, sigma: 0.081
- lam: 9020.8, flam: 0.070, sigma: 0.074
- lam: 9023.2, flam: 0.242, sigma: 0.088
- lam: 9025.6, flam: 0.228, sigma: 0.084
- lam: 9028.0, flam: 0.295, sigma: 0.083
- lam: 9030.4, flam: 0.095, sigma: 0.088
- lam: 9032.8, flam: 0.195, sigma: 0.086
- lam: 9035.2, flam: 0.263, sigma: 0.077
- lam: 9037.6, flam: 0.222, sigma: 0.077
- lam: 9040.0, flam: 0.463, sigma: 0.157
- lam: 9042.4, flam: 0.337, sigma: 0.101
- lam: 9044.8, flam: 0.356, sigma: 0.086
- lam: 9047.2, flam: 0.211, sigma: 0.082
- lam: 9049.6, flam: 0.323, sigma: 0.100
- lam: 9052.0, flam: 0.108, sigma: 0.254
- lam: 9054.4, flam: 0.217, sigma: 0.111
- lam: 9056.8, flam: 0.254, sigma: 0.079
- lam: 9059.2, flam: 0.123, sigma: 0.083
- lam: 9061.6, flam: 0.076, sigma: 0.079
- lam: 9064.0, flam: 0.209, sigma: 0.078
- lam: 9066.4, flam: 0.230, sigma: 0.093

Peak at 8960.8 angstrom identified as H-beta 4861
